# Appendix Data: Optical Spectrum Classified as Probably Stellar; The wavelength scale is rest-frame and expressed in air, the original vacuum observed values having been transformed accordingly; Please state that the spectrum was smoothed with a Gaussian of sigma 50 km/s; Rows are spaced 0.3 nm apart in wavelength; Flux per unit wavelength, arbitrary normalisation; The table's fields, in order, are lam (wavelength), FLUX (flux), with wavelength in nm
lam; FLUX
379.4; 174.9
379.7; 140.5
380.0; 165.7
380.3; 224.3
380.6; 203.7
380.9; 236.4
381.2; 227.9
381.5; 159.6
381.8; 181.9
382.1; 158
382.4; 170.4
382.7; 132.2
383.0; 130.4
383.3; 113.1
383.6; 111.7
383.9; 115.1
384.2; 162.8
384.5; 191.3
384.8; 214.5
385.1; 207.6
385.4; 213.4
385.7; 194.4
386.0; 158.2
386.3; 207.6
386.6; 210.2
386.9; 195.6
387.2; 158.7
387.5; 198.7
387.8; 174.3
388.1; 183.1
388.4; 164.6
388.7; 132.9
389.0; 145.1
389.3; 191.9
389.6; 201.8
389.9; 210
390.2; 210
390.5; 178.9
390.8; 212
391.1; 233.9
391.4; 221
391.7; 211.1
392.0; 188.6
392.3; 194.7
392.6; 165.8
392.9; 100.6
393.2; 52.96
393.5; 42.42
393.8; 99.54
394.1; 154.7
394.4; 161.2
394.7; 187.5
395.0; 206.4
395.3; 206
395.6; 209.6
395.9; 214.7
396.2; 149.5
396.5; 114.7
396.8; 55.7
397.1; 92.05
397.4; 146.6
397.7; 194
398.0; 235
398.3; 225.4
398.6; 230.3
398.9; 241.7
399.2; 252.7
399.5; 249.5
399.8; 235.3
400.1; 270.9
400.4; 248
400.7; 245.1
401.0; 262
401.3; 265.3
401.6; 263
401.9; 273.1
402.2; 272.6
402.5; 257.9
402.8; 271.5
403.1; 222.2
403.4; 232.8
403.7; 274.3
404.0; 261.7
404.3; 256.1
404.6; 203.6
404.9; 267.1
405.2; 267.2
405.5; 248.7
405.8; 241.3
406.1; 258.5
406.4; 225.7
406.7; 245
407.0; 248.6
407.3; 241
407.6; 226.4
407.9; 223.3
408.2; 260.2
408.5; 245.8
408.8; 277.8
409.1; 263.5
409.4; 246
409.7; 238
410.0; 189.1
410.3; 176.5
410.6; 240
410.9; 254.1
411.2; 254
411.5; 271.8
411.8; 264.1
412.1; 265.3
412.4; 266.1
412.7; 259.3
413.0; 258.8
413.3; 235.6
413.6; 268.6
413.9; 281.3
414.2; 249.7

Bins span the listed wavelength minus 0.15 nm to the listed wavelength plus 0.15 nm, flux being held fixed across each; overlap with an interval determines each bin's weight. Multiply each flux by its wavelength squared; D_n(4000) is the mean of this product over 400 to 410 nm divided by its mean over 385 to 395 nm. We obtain 1.55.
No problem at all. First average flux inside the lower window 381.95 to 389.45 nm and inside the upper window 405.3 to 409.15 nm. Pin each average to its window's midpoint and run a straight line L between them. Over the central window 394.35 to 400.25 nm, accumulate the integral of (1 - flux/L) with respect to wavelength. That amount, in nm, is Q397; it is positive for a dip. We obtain 0.48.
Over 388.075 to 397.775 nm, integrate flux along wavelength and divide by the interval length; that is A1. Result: 164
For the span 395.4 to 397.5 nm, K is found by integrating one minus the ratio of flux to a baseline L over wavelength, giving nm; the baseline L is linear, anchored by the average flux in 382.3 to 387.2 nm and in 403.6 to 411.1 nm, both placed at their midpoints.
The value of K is 0.66 nm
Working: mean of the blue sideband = 170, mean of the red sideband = 243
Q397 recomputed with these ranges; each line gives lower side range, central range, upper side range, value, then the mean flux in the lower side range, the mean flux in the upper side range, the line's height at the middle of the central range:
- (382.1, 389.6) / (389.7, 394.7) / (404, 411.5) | 0.64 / 170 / 243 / 191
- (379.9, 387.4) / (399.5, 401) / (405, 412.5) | -0.19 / 178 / 246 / 223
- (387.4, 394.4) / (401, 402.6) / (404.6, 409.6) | -0.32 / 168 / 248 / 222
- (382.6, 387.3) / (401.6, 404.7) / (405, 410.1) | -0.32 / 170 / 245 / 230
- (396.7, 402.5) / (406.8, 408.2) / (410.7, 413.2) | 0.06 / 226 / 261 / 248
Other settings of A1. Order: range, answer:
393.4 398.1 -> 155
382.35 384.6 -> 138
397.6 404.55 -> 249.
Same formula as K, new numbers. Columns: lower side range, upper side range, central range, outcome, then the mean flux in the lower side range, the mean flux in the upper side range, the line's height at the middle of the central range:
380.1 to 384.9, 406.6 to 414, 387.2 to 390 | 0.16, 170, 248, 187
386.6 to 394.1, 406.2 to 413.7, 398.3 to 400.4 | -0.41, 170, 246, 205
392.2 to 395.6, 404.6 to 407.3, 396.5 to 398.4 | 0.26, 145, 247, 175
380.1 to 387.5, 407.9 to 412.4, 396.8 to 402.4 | -0.23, 179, 246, 219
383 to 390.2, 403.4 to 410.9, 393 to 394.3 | 0.71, 176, 243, 199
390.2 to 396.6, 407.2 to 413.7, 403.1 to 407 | -0.46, 168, 246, 222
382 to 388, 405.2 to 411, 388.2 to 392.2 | -0.12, 171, 240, 187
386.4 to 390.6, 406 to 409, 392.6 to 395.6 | 0.92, 183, 245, 201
